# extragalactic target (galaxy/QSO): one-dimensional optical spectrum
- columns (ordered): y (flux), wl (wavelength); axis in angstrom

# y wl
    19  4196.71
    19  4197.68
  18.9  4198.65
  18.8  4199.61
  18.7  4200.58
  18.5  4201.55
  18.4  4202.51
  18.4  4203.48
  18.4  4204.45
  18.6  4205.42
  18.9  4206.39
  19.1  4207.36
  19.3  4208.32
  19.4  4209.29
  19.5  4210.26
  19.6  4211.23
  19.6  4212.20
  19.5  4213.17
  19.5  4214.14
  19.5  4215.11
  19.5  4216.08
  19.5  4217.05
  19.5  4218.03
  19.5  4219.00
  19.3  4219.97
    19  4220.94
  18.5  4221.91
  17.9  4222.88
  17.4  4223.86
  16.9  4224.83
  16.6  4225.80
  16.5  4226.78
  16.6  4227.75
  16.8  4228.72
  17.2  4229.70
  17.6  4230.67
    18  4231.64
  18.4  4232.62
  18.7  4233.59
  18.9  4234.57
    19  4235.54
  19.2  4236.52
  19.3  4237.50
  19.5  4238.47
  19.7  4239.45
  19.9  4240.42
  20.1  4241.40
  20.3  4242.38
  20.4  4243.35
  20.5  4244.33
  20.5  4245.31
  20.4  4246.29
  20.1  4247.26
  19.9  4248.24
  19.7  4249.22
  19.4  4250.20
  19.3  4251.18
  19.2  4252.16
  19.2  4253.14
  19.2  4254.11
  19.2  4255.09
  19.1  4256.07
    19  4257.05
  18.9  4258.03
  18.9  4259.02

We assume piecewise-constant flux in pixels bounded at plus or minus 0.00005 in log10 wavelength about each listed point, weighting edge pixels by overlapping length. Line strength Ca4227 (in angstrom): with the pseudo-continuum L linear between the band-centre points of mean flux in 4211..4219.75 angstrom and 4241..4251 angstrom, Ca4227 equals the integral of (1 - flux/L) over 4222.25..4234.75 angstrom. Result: 1.4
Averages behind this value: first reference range 19.5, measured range 17.5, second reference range 20.1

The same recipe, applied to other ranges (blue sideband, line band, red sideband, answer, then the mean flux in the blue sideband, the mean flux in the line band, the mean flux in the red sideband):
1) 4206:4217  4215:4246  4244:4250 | 1.6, 19.4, 18.8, 20.1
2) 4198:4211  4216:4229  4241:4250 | 0.9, 18.9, 18.1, 20.2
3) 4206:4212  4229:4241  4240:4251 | 0.7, 19.3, 18.8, 20.1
